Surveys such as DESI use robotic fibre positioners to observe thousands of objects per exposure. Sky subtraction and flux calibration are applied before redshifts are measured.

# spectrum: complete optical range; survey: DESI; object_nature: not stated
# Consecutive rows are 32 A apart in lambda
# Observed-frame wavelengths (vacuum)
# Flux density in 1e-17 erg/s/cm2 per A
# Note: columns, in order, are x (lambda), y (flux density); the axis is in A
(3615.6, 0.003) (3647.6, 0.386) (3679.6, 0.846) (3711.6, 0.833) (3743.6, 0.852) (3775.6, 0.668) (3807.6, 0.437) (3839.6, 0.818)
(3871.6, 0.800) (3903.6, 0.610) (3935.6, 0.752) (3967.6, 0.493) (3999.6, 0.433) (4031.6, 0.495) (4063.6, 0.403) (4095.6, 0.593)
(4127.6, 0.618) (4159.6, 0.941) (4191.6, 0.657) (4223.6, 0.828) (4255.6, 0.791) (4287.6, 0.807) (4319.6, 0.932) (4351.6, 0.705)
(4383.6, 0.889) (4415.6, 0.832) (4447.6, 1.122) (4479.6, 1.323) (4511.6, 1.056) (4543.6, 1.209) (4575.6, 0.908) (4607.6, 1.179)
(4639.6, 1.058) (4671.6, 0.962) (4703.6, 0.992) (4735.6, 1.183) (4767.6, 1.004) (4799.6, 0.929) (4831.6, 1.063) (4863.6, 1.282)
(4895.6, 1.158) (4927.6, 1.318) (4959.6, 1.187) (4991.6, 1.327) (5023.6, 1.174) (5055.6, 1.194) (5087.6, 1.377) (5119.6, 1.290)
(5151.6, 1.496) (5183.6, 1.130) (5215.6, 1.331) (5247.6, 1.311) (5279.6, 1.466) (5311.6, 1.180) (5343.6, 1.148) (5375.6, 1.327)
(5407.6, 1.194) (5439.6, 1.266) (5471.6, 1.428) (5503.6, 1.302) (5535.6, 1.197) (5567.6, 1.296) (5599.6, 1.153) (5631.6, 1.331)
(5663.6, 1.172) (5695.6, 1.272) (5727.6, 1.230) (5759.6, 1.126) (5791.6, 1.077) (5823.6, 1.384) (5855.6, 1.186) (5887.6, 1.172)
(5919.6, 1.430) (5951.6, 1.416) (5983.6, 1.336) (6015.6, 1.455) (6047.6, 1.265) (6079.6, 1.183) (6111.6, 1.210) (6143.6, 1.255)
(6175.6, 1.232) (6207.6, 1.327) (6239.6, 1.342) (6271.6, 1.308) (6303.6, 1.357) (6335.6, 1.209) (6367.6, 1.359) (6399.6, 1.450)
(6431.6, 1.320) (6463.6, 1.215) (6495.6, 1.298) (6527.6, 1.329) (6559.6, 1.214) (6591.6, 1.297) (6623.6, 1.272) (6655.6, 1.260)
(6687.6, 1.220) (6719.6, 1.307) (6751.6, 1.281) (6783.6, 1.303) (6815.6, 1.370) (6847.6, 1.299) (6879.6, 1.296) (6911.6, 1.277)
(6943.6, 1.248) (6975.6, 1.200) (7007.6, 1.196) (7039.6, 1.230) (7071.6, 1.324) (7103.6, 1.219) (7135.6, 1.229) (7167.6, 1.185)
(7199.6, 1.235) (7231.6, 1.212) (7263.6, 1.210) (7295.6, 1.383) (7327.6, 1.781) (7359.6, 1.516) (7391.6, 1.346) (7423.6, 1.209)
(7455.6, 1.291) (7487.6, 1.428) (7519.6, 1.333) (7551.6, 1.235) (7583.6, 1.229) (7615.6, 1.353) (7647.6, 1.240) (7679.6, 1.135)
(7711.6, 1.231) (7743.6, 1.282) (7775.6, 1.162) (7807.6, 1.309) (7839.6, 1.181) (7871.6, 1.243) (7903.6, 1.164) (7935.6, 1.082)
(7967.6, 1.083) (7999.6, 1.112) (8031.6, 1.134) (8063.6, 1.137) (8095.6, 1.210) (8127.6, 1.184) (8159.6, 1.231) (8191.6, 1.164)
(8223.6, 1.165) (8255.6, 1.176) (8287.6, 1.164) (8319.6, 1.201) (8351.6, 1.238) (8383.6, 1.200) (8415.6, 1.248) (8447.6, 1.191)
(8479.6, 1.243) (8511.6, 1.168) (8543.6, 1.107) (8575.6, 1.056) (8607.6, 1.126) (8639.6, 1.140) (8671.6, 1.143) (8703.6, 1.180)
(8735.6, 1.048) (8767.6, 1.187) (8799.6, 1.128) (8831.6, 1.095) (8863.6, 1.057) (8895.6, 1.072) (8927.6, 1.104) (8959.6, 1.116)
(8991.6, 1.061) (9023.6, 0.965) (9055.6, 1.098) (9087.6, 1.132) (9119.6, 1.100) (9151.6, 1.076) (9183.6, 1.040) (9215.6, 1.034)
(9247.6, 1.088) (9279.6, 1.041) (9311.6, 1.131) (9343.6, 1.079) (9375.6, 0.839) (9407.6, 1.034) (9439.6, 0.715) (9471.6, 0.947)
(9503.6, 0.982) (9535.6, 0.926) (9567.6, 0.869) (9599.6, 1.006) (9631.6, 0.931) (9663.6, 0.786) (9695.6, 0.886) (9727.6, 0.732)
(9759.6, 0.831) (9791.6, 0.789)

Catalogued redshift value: 0.12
